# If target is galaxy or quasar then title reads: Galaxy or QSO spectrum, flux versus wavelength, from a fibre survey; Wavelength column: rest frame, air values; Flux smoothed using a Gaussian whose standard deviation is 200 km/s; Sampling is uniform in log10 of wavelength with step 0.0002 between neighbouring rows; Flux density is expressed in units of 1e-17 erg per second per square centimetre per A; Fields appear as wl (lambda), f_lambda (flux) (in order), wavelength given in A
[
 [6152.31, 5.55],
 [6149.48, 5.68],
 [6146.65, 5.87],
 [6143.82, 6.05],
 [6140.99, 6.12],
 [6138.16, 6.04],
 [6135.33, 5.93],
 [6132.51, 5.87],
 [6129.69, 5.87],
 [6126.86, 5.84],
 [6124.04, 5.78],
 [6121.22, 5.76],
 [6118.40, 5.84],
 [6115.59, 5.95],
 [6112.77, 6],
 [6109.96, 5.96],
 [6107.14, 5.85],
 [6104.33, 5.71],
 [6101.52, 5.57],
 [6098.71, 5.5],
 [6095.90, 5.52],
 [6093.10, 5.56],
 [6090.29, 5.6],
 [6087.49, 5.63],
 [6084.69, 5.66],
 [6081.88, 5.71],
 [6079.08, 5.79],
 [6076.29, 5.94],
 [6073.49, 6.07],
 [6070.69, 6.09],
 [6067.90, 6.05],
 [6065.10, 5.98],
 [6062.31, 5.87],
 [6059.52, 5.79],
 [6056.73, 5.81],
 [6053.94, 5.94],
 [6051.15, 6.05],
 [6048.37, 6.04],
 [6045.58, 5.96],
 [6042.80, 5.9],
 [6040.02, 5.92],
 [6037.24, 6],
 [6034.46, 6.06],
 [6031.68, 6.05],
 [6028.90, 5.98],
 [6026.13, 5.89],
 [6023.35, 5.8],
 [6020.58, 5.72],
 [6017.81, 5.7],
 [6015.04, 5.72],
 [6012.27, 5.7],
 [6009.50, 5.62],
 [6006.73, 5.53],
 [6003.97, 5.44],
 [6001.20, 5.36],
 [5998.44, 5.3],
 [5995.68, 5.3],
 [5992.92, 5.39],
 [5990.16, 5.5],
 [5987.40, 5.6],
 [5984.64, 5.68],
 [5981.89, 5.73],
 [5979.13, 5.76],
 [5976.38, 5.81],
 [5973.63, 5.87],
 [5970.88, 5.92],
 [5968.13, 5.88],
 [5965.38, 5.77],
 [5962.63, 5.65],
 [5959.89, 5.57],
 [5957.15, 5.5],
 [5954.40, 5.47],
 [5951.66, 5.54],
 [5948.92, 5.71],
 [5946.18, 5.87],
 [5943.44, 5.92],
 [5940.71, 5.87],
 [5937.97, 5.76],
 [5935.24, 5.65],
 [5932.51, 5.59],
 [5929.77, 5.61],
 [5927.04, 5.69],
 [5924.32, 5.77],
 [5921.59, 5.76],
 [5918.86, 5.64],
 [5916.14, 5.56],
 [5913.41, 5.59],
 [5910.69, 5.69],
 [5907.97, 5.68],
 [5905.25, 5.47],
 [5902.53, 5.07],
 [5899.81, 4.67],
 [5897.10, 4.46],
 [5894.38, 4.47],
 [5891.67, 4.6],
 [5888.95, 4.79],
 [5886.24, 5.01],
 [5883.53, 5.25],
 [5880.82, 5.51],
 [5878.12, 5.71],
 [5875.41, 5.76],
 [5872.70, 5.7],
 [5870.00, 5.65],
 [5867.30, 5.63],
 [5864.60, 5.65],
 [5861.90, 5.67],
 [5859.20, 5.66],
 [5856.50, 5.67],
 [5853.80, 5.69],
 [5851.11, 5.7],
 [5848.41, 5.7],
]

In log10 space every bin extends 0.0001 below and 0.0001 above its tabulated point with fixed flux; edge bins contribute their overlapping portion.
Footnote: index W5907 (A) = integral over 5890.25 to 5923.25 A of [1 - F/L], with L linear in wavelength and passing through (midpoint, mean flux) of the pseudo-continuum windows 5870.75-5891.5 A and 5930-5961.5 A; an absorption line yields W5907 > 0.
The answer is 1.54 A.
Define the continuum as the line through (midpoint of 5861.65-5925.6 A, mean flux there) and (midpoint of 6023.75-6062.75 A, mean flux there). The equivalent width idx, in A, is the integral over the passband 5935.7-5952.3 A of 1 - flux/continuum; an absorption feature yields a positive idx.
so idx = -0.67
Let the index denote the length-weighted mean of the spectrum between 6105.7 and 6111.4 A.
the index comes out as 5.9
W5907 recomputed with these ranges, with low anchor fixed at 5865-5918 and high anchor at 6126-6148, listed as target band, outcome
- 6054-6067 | -0.3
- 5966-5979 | -0.8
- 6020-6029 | -0.3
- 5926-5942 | -0.9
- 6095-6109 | 0.5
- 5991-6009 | 0.6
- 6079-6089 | 0.2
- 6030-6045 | -0.8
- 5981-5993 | -0.1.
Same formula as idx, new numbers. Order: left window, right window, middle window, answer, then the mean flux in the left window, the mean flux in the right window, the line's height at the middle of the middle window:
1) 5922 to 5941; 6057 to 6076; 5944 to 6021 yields 2.2 A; 5.7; 5.96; 5.8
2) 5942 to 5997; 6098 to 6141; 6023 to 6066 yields -1.4 A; 5.67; 5.85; 5.76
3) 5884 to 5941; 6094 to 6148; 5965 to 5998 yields -1.0 A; 5.34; 5.84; 5.51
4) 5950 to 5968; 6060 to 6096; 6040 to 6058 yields -0.6 A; 5.61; 5.82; 5.76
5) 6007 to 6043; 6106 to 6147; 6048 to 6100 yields 0.5 A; 5.84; 5.92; 5.88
